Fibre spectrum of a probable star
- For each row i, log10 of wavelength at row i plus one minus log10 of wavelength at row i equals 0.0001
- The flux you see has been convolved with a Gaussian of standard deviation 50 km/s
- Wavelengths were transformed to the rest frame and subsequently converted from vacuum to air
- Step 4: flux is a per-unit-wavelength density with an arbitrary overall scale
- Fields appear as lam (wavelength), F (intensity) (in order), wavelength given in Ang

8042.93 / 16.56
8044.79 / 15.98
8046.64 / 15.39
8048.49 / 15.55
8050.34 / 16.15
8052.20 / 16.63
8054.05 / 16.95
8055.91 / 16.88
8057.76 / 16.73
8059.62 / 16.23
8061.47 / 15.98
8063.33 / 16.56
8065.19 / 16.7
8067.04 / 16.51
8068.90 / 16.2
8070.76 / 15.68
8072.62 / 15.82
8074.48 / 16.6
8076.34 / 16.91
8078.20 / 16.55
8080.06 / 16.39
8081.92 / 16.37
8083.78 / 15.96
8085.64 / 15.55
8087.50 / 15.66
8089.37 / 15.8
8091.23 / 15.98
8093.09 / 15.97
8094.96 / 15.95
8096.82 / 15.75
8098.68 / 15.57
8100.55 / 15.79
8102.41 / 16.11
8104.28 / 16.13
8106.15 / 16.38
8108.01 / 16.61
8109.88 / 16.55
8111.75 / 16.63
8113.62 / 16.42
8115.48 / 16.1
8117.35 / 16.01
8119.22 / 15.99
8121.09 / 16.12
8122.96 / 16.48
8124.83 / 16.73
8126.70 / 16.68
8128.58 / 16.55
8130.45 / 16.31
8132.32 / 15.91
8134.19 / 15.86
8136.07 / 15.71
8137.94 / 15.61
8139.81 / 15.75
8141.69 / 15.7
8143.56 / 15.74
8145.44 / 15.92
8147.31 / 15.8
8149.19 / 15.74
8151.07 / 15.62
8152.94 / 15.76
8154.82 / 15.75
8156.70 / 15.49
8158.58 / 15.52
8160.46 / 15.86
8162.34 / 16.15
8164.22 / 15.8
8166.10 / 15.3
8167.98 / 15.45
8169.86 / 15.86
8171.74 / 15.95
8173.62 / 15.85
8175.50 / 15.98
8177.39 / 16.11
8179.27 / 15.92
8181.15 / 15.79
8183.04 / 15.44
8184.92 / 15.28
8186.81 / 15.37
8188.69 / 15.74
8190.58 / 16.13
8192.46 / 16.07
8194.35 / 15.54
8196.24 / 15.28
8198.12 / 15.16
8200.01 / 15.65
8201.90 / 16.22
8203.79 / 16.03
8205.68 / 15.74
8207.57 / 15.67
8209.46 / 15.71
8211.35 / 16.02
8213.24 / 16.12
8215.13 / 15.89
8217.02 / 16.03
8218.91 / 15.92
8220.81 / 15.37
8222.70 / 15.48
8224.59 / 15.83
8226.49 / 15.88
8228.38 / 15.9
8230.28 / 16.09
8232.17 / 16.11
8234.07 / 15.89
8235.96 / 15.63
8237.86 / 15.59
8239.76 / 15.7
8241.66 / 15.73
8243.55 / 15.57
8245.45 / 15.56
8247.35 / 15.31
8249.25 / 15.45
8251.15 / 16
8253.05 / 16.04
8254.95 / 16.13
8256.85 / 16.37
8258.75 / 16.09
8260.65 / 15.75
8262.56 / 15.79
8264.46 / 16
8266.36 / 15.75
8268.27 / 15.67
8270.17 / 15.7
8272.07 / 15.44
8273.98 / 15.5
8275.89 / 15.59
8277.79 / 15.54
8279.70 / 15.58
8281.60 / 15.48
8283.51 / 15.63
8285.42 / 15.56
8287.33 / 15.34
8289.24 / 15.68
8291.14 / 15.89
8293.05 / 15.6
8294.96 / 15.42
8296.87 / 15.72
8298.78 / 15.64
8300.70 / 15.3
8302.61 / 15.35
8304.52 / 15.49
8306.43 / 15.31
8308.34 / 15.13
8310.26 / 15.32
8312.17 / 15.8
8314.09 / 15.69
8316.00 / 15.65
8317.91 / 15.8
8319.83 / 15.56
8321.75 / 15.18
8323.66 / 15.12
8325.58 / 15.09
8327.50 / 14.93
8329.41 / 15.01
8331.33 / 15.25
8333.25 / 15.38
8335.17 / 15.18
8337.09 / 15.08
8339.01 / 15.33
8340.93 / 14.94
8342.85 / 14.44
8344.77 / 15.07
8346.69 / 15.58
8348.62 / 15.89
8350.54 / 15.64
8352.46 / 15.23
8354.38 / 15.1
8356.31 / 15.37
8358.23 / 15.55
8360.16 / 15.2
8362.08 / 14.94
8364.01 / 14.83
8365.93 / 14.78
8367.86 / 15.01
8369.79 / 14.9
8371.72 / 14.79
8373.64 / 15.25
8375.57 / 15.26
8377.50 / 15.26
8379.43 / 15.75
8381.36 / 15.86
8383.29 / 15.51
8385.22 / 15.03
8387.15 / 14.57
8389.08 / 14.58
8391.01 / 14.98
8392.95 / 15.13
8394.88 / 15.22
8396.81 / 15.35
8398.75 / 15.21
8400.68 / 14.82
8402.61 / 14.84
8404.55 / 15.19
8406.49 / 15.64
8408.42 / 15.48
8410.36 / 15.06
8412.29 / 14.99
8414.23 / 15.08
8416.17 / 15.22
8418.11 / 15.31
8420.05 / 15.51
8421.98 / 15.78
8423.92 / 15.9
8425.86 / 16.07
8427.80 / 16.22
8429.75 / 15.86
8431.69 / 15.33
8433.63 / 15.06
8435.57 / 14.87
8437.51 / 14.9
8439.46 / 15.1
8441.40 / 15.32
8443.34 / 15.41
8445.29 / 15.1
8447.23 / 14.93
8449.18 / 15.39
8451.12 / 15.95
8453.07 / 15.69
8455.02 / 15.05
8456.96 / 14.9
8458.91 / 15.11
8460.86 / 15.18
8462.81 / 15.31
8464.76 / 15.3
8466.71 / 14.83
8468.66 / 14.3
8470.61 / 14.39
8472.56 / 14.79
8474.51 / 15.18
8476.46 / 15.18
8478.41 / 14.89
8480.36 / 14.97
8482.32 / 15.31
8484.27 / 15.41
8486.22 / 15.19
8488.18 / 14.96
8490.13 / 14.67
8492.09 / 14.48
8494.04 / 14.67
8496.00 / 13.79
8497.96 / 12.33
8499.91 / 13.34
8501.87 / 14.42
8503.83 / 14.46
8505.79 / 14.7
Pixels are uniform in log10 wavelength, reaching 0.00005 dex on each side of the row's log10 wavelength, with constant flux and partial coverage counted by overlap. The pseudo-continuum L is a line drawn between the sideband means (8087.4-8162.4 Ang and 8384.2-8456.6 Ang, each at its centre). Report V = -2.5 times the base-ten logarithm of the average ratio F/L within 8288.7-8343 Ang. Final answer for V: 0.01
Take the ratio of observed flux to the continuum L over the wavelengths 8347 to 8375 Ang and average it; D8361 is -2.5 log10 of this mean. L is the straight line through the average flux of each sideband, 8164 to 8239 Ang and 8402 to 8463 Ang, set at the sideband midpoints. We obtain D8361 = 0.020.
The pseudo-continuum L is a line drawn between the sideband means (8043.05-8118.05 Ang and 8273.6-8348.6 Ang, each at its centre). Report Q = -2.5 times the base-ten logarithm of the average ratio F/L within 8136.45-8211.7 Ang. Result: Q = 0.01 mag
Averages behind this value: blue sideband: 16.2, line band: 15.7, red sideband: 15.4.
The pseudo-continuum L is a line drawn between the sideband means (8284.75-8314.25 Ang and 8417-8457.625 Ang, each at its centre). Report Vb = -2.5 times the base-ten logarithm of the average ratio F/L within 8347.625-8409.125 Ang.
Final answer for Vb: 0.02 mag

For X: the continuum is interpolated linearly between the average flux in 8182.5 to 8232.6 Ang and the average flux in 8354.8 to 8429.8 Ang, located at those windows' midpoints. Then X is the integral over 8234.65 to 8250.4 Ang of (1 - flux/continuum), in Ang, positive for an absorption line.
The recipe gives 0.09 Ang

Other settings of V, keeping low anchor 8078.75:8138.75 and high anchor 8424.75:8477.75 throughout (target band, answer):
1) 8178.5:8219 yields 0.01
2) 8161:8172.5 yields 0.01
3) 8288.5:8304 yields 0.00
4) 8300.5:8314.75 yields 0.01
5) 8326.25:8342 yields 0.03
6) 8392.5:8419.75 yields 0.01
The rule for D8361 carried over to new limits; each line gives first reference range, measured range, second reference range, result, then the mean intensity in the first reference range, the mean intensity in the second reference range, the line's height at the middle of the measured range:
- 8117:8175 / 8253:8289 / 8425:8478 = -0.01 mag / 15.9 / 15.2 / 15.6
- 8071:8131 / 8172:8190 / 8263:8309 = 0.01 mag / 16.2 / 15.6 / 15.9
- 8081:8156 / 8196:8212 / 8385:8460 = 0.01 mag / 16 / 15.3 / 15.8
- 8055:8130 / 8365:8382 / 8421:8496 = 0.02 mag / 16.2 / 15.2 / 15.4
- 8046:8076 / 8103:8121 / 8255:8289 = -0.01 mag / 16.3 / 15.7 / 16.2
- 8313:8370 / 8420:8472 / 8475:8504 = -0.04 mag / 15.2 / 14.6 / 14.7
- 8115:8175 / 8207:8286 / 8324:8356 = -0.02 mag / 15.9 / 15.2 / 15.5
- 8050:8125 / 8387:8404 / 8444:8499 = 0.01 mag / 16.2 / 14.9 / 15.2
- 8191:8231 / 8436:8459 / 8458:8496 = -0.02 mag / 15.8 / 14.9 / 15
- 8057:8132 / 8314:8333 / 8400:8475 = 0.02 mag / 16.2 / 15.2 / 15.6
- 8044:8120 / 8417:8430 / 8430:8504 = -0.05 mag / 16.2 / 14.9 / 15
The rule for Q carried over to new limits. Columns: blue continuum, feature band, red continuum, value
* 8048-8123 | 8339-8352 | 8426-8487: 0.02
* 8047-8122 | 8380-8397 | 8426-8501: 0.01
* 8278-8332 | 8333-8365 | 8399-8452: 0.01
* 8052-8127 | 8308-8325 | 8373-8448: 0.01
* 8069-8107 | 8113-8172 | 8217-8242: 0.00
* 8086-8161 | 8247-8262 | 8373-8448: -0.02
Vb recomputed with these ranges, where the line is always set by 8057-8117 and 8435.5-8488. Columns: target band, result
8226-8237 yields -0.01 mag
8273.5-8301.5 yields 0.00 mag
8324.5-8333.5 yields 0.03 mag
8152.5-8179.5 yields 0.01 mag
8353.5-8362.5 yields 0.01 mag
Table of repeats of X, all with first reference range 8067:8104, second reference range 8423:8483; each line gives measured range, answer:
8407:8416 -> 0.1 Ang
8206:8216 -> -0.1 Ang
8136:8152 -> 0.2 Ang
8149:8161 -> 0.2 Ang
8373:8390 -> 0.2 Ang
